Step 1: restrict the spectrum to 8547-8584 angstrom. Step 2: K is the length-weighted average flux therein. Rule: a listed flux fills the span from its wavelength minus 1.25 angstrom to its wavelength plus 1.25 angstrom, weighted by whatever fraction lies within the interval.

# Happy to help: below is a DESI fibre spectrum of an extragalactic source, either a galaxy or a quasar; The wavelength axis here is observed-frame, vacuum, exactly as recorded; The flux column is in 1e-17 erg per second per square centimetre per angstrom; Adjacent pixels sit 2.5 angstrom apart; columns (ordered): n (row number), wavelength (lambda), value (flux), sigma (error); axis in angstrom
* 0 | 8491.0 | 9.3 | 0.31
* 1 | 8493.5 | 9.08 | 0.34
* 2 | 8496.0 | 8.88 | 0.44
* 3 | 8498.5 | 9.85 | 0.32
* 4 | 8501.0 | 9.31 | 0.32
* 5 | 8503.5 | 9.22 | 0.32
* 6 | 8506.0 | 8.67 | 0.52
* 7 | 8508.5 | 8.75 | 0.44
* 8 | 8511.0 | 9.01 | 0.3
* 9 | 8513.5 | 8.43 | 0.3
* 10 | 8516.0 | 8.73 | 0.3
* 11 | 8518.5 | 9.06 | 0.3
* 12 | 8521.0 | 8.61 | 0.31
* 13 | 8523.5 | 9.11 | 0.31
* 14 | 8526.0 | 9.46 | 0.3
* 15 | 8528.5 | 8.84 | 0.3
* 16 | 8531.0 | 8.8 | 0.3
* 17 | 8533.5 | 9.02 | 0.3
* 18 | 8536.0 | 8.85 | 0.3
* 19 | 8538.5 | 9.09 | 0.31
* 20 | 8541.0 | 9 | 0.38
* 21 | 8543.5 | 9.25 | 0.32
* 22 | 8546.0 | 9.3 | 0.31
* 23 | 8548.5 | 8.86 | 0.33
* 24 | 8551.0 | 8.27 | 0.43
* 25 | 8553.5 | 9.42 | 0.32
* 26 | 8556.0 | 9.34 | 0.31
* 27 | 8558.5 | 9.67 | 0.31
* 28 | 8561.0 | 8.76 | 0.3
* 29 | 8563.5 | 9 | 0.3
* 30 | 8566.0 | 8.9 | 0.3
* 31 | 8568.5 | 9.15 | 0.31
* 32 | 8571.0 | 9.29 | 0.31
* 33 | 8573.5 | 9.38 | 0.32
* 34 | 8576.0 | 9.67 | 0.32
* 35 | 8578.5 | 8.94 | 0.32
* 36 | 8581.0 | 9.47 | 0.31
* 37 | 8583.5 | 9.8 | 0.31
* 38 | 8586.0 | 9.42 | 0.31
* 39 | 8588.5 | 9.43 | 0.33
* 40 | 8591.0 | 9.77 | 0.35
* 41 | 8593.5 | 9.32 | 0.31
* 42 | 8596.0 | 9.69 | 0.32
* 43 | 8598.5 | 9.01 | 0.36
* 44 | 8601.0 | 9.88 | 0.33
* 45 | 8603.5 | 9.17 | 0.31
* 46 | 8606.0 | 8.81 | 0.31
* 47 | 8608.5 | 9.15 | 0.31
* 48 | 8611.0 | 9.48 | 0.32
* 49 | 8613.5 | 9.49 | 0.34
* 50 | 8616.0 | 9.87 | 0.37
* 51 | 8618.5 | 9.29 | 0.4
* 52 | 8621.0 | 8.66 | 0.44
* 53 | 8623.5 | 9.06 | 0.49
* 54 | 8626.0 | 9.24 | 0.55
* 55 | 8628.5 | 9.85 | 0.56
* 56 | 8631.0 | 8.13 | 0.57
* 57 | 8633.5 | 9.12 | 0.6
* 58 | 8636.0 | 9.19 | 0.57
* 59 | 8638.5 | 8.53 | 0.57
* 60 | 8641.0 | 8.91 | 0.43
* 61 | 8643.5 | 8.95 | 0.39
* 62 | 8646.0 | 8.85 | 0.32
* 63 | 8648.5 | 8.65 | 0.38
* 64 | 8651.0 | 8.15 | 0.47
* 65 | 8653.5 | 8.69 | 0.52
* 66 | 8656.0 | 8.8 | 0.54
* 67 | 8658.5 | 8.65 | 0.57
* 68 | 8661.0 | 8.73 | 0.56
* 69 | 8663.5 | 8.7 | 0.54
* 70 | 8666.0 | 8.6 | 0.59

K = 9.18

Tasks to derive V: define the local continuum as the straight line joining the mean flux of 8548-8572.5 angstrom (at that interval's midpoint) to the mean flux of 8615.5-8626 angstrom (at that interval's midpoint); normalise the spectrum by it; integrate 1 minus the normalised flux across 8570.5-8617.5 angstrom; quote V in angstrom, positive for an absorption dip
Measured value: -1.5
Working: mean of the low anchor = 9.08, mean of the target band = 9.42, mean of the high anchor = 9.18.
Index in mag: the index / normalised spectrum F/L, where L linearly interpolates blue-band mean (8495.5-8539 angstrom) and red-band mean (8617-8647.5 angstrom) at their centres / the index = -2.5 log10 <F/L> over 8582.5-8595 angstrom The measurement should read -0.07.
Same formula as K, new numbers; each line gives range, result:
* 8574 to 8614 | 9.4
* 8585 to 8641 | 9.24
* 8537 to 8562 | 9.1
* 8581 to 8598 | 9.54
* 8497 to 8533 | 8.99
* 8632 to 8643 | 8.92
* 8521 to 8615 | 9.22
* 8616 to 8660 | 8.89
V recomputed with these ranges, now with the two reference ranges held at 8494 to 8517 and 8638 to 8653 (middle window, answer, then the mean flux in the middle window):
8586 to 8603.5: -1.4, 9.49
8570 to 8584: -0.9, 9.41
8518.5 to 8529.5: -0.1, 9.02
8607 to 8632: -1.4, 9.23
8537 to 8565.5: -0.6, 9.08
